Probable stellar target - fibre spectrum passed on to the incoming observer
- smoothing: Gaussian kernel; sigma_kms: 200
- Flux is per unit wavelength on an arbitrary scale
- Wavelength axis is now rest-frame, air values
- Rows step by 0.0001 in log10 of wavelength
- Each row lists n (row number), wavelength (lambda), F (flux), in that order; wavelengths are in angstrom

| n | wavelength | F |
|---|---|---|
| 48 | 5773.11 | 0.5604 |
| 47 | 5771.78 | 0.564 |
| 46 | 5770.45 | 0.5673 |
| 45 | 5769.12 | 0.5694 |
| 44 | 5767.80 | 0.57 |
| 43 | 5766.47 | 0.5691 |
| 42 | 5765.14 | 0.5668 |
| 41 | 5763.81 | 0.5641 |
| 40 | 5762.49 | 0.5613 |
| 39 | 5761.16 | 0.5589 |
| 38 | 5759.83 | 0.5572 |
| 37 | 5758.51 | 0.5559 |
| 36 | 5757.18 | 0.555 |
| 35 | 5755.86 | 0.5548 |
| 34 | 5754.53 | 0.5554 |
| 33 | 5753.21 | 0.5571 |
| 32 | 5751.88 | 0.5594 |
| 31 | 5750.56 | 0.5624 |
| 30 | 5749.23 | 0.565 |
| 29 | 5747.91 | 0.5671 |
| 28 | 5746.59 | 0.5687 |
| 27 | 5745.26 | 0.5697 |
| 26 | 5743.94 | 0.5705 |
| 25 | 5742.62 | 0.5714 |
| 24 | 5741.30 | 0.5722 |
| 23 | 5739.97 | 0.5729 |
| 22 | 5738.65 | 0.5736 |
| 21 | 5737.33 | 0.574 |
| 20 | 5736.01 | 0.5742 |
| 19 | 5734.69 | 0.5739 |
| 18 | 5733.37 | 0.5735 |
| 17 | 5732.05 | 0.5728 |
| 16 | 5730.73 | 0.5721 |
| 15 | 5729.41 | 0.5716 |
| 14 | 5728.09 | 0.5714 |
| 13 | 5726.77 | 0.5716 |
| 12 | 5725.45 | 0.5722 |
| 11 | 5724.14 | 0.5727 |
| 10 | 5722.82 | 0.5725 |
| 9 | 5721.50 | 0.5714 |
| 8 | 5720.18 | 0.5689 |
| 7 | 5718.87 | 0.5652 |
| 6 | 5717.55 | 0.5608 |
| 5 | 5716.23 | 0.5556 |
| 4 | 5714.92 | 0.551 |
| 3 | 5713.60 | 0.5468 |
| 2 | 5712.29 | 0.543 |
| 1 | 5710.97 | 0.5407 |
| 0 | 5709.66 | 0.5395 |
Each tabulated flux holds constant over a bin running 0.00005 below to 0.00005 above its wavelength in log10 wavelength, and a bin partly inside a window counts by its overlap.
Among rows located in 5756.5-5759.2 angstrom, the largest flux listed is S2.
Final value 0.5559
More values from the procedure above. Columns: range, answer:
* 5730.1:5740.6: 0.5742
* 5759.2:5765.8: 0.5668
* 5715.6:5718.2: 0.5608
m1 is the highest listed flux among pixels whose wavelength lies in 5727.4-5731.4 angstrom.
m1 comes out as 0.5721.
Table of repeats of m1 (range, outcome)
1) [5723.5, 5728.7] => 0.5727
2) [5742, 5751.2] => 0.5714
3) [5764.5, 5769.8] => 0.57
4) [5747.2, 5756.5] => 0.5671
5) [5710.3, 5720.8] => 0.5689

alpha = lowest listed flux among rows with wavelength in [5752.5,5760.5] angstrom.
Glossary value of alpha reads 0.5548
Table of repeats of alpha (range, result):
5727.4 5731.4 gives 0.5714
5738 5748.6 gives 0.5671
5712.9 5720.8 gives 0.5468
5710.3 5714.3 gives 0.5407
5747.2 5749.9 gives 0.565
